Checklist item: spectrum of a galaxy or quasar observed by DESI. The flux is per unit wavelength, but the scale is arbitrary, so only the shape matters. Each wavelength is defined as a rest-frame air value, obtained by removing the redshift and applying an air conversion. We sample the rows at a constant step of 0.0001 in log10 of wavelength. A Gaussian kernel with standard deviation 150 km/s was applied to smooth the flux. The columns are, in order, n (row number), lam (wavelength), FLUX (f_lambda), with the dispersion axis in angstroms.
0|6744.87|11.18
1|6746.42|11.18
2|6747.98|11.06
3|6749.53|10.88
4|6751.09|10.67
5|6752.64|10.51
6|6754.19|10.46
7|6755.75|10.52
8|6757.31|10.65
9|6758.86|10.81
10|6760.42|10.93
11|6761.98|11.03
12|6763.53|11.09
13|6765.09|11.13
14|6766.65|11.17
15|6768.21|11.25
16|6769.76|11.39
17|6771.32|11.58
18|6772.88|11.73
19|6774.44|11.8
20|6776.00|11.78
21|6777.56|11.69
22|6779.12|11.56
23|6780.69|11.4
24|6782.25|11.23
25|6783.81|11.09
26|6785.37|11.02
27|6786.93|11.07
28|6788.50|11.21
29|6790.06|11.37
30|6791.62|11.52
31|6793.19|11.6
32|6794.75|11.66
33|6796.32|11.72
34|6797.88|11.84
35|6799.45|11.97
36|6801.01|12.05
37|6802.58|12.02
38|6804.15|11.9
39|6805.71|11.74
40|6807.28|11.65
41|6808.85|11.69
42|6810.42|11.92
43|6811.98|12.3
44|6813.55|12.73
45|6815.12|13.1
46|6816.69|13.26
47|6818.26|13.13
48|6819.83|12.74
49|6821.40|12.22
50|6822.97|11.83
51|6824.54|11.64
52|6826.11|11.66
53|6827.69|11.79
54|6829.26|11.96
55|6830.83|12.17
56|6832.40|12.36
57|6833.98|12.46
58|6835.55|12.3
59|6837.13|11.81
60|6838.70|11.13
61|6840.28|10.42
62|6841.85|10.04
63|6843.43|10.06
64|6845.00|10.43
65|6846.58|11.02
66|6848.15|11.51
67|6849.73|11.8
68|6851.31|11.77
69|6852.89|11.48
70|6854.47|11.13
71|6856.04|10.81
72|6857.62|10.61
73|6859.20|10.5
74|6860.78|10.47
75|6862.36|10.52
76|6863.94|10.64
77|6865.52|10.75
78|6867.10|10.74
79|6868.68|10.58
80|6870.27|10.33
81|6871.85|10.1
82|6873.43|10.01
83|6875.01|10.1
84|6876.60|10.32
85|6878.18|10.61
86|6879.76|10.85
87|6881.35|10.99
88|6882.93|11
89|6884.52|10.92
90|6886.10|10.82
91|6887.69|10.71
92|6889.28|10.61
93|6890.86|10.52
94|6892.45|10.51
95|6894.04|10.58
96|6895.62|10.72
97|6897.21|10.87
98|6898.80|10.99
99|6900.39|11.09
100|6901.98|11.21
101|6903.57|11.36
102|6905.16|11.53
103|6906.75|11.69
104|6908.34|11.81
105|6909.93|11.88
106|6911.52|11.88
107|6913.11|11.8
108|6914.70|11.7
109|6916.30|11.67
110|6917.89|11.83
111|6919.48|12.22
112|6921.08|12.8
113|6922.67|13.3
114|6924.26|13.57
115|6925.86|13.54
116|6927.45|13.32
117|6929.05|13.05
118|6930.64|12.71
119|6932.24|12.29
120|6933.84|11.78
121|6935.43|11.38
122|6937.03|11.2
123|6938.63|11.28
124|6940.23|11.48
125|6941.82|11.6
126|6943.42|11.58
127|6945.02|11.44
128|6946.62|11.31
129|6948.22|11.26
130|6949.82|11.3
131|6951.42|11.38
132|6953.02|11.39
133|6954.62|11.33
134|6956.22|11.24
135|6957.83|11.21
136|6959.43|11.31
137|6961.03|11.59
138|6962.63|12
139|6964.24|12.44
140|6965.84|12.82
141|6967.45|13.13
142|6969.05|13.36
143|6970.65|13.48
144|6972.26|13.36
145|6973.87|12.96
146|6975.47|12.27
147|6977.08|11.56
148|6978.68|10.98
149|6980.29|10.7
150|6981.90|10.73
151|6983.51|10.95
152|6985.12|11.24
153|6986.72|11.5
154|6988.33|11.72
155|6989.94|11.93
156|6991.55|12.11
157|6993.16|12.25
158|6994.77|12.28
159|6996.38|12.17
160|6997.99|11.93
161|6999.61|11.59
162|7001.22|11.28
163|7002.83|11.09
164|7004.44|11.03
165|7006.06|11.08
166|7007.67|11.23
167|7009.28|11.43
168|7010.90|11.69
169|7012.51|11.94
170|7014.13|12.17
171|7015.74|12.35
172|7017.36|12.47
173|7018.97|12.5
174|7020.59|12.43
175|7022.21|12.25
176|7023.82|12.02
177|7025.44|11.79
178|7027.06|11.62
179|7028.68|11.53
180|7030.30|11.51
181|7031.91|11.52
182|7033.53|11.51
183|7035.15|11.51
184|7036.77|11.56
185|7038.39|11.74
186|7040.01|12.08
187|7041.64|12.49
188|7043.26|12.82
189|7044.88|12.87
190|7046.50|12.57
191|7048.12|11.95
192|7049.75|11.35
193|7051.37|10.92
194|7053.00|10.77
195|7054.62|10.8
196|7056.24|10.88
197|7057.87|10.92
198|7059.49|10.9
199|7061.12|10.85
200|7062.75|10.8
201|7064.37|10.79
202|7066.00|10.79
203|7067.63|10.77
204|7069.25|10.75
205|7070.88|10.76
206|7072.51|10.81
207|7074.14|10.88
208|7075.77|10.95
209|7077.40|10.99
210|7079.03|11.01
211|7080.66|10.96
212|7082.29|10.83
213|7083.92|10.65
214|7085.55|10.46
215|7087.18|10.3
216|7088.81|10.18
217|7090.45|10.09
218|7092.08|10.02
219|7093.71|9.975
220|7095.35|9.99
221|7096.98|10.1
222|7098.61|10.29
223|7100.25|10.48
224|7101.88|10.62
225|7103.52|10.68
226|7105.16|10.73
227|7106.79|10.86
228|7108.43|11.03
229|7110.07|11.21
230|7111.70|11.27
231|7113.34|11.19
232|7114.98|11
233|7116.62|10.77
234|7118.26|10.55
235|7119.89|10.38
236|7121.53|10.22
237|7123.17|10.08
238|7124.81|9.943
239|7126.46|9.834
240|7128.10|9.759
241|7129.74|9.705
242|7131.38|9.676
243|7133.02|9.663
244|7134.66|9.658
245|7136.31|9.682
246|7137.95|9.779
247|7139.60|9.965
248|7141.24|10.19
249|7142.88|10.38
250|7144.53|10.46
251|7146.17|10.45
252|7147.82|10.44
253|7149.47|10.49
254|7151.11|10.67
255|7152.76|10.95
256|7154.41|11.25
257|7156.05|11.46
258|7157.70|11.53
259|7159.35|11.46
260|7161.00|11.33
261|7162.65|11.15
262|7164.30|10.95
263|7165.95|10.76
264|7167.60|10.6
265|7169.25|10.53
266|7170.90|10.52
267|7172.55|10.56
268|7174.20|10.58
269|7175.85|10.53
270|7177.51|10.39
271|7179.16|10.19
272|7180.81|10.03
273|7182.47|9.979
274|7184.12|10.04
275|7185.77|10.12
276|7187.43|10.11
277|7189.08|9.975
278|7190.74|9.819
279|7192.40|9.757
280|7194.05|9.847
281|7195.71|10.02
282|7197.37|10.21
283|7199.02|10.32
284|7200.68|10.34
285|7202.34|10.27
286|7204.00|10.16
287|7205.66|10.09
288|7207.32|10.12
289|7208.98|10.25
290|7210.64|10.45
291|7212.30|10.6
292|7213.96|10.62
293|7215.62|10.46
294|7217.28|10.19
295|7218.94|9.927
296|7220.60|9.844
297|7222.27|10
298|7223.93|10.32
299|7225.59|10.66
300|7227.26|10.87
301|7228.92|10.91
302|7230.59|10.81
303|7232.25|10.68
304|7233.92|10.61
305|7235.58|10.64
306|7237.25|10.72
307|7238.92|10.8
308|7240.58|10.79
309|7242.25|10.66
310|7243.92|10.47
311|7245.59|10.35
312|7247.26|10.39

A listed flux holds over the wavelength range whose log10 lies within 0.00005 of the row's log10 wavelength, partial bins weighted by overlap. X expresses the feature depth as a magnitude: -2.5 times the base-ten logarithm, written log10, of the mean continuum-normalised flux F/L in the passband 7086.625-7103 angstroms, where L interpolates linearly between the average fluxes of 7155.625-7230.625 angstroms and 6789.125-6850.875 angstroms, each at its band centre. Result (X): 0.06 mag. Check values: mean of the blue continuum 11.8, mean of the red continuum 10.4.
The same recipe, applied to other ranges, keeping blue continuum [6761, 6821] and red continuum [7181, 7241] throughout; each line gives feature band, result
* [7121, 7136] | 0.082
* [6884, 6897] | 0.071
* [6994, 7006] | -0.053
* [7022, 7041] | -0.076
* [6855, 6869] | 0.084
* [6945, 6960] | -0.011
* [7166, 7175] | -0.014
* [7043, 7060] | -0.062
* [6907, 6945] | -0.080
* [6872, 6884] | 0.090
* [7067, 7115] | 0.006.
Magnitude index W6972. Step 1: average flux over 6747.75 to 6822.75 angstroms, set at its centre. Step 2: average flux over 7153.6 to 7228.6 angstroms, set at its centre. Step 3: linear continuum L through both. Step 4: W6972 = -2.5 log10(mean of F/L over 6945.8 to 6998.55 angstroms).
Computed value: -0.08 mag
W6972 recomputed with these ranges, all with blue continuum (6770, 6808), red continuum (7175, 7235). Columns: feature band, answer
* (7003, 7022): -0.09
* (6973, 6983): -0.05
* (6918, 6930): -0.17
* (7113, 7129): 0.02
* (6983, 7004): -0.07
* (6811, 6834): -0.08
